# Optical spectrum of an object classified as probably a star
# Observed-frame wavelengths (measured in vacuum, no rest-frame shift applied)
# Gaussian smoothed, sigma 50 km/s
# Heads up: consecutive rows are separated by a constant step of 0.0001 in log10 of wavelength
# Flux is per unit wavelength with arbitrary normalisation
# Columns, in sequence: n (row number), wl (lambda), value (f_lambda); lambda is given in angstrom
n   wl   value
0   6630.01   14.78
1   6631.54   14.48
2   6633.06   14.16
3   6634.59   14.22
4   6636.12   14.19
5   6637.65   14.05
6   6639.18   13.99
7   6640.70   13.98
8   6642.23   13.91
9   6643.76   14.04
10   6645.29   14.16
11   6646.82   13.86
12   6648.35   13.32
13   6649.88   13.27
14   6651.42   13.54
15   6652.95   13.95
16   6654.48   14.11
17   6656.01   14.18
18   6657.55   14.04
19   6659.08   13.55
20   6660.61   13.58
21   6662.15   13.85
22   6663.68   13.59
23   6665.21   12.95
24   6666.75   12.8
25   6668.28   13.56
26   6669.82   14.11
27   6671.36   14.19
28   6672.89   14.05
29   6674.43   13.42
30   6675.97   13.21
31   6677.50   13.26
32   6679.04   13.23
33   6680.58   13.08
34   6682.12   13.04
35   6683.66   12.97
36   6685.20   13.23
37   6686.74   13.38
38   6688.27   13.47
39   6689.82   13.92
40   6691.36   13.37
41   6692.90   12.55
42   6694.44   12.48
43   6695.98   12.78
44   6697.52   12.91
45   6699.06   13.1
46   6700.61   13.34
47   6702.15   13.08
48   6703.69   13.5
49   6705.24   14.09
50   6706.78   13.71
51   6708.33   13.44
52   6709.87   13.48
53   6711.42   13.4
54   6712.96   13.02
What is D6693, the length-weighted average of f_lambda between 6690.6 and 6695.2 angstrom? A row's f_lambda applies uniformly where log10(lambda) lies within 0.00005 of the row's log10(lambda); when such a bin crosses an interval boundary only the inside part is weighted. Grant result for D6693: 12.8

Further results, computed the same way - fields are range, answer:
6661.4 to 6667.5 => 13.3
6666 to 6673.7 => 13.7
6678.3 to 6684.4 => 13.1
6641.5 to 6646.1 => 14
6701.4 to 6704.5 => 13.3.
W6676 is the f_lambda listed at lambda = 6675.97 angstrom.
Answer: 13.21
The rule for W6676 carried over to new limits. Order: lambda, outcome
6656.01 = 14.18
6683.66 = 12.97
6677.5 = 13.26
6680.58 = 13.08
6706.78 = 13.71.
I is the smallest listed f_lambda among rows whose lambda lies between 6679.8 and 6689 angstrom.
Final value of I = 12.97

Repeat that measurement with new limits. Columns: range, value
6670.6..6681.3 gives 13.08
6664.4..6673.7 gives 12.8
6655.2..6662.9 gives 13.55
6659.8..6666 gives 12.95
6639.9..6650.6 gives 13.27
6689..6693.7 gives 12.55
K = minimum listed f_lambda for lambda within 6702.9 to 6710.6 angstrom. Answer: 13.44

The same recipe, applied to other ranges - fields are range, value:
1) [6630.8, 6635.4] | 14.16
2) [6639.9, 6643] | 13.91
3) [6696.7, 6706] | 12.91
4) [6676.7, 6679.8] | 13.23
